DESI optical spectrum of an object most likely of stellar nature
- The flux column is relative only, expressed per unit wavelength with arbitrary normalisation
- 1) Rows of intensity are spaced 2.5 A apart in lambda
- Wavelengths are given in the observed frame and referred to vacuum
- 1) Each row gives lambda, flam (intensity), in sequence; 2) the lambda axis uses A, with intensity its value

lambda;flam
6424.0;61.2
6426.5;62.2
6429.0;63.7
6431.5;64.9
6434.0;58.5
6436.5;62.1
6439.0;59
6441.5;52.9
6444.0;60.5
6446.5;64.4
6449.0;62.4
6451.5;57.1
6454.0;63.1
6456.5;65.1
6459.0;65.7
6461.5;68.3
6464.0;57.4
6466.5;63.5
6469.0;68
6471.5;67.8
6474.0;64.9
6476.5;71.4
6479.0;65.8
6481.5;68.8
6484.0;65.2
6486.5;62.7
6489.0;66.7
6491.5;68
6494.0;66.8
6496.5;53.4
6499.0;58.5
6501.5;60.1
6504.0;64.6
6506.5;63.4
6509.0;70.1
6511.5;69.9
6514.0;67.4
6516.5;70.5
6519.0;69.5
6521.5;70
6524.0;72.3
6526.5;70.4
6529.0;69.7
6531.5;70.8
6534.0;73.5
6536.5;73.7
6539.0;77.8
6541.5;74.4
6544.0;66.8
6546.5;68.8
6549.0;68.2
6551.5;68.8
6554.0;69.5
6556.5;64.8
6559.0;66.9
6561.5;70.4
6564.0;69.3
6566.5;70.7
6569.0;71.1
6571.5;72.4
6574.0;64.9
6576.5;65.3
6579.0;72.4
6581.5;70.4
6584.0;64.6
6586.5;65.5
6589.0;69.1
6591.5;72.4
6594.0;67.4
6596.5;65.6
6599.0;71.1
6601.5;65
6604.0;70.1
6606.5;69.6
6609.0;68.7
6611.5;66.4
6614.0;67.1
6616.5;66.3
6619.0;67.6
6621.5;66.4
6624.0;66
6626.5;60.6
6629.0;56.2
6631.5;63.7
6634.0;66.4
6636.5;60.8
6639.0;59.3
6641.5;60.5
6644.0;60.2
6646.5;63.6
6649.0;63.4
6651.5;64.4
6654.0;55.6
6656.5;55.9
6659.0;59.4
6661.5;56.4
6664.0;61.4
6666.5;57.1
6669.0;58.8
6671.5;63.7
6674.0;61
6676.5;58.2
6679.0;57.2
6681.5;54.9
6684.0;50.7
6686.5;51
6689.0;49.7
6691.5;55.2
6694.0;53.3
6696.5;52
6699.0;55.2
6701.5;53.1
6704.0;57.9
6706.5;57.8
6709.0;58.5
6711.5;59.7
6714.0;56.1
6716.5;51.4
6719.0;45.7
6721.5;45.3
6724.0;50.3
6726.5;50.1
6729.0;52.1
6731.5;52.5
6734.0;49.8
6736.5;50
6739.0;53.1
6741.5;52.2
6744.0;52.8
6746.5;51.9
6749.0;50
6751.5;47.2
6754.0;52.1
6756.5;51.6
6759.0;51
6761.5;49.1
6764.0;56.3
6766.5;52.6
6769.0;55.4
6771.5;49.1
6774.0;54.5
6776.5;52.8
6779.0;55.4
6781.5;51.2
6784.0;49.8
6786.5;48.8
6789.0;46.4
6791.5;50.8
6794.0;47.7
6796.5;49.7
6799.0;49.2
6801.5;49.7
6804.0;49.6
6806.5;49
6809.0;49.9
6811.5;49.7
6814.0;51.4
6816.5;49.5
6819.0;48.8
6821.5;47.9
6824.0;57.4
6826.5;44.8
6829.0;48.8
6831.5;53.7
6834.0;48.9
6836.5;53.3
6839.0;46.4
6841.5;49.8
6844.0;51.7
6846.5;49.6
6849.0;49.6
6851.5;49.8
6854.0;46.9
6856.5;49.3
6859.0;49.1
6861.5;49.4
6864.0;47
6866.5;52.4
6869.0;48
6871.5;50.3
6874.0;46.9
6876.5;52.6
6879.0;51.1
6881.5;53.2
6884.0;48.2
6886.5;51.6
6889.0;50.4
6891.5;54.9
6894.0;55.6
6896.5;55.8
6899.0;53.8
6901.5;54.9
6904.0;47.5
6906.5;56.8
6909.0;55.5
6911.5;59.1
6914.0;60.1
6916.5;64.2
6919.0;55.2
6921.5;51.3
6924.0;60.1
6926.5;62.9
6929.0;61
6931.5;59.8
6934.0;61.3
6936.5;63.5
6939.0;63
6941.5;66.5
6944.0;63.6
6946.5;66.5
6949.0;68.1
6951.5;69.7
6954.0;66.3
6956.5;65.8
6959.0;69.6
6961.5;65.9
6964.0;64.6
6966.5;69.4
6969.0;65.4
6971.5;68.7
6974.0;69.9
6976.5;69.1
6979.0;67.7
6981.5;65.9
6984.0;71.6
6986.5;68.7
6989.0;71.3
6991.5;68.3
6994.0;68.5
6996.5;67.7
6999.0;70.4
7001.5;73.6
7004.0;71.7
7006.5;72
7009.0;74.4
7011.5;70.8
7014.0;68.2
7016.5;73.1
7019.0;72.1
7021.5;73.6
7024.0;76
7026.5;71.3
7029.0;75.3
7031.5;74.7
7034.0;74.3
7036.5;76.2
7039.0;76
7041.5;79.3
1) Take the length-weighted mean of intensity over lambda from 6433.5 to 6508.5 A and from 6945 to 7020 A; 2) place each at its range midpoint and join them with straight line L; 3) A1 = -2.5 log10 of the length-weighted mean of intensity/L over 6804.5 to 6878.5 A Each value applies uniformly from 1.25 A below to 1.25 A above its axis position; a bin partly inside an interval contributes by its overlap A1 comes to 0.33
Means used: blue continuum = 63.3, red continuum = 69.1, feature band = 49.7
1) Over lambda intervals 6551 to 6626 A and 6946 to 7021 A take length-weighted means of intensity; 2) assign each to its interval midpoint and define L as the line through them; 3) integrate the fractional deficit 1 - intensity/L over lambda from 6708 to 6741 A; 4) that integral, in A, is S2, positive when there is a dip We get 8.0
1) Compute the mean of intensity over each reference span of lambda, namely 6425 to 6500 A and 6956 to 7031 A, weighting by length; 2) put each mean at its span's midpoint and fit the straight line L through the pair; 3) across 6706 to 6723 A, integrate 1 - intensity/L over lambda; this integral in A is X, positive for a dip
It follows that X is 3.39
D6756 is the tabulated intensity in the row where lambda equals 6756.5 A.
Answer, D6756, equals 51.6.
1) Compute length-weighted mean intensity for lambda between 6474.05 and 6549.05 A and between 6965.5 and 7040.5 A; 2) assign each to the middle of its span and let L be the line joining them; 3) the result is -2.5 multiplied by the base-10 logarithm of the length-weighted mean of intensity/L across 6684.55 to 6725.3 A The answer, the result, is 0.29 mag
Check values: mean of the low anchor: 67.9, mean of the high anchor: 71.2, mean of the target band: 53.2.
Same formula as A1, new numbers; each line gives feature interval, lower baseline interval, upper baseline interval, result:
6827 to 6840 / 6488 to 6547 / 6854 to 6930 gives 0.12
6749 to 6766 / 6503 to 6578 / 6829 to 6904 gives 0.12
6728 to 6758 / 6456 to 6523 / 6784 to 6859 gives 0.04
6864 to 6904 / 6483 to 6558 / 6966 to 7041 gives 0.34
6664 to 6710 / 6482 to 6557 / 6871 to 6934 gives 0.12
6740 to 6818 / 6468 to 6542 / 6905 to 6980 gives 0.27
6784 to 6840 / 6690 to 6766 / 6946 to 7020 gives 0.17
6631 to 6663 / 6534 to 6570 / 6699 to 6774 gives 0.01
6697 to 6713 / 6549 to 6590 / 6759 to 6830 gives 0.02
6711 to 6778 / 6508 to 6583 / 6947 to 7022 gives 0.33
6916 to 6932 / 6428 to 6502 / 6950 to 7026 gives 0.17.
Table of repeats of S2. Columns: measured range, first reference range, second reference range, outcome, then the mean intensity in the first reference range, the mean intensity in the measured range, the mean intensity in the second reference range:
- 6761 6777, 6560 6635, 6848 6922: 1.5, 67.4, 53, 52.4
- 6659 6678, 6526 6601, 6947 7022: 2.7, 69.5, 59.5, 69.3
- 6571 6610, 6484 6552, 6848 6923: -2.1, 68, 68.3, 52.4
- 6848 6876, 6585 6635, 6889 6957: 5.5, 66.6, 49.1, 59.9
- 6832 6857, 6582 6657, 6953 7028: 6.7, 64.8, 49.7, 69.8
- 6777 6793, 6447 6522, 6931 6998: 3.8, 65.1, 50.5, 67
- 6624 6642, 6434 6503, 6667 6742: -1.5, 63.2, 61.4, 53.9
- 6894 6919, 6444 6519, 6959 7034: 4.7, 64.9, 56.3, 70.4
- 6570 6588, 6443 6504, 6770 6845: -2.5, 64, 68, 50.2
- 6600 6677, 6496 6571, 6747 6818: -1.9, 68.7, 62.6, 50.7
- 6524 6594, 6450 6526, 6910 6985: -4.6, 65.6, 69.7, 64.5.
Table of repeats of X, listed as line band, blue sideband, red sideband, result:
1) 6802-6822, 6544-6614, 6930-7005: 5.4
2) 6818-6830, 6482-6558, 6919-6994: 3.0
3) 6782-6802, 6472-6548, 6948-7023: 5.7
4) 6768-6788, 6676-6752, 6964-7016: 1.6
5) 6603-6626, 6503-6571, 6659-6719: -1.7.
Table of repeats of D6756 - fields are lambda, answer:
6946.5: 66.5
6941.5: 66.5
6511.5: 69.9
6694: 53.3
